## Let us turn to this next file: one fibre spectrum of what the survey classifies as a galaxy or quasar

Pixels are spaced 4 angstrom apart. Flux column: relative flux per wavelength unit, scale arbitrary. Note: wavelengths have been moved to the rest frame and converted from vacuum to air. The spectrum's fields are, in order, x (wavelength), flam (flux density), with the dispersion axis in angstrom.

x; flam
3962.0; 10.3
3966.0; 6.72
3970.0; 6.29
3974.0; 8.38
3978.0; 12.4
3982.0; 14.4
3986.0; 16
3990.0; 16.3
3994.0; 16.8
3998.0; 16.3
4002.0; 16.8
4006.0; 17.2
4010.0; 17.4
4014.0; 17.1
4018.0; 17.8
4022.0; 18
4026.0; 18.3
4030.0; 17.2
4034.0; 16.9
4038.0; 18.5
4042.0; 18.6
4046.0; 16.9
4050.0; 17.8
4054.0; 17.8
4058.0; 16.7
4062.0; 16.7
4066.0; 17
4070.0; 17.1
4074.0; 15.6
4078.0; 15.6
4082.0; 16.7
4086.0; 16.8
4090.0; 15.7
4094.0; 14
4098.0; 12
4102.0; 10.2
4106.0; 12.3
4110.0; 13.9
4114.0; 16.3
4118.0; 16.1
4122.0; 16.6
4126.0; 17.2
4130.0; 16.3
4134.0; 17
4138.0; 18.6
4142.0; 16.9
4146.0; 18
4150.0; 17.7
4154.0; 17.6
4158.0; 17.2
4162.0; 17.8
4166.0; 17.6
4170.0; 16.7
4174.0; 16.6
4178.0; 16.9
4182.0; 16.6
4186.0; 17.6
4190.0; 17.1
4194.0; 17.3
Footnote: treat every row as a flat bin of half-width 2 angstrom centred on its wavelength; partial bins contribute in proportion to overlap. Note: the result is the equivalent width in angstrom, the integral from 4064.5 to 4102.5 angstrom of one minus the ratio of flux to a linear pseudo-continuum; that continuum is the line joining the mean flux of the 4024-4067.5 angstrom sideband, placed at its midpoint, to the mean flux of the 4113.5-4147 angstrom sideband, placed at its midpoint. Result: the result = 4.5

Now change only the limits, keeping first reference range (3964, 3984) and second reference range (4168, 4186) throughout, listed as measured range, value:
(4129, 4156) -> -3.3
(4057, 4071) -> -4.4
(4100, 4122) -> 0.7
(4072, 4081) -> -1.7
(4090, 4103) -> 1.1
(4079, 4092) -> -2.7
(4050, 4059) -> -3.6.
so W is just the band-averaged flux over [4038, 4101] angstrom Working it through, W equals 16.3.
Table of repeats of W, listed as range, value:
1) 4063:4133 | 15.3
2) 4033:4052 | 17.8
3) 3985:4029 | 17.1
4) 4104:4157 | 16.5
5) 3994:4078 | 17.2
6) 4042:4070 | 17.2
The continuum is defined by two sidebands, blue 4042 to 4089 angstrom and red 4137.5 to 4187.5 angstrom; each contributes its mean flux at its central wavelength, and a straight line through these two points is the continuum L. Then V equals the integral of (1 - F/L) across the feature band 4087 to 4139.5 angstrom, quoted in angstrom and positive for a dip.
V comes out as 6.1 angstrom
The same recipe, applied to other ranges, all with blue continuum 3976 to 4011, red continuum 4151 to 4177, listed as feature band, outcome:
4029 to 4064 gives -2.4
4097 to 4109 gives 3.7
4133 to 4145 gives -0.4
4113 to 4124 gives 0.4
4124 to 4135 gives 0.1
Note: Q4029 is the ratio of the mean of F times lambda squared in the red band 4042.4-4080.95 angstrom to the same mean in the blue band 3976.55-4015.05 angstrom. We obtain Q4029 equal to 1.1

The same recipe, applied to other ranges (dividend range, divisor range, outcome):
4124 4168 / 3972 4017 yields 1.22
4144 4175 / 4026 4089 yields 1.07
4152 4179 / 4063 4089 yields 1.09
